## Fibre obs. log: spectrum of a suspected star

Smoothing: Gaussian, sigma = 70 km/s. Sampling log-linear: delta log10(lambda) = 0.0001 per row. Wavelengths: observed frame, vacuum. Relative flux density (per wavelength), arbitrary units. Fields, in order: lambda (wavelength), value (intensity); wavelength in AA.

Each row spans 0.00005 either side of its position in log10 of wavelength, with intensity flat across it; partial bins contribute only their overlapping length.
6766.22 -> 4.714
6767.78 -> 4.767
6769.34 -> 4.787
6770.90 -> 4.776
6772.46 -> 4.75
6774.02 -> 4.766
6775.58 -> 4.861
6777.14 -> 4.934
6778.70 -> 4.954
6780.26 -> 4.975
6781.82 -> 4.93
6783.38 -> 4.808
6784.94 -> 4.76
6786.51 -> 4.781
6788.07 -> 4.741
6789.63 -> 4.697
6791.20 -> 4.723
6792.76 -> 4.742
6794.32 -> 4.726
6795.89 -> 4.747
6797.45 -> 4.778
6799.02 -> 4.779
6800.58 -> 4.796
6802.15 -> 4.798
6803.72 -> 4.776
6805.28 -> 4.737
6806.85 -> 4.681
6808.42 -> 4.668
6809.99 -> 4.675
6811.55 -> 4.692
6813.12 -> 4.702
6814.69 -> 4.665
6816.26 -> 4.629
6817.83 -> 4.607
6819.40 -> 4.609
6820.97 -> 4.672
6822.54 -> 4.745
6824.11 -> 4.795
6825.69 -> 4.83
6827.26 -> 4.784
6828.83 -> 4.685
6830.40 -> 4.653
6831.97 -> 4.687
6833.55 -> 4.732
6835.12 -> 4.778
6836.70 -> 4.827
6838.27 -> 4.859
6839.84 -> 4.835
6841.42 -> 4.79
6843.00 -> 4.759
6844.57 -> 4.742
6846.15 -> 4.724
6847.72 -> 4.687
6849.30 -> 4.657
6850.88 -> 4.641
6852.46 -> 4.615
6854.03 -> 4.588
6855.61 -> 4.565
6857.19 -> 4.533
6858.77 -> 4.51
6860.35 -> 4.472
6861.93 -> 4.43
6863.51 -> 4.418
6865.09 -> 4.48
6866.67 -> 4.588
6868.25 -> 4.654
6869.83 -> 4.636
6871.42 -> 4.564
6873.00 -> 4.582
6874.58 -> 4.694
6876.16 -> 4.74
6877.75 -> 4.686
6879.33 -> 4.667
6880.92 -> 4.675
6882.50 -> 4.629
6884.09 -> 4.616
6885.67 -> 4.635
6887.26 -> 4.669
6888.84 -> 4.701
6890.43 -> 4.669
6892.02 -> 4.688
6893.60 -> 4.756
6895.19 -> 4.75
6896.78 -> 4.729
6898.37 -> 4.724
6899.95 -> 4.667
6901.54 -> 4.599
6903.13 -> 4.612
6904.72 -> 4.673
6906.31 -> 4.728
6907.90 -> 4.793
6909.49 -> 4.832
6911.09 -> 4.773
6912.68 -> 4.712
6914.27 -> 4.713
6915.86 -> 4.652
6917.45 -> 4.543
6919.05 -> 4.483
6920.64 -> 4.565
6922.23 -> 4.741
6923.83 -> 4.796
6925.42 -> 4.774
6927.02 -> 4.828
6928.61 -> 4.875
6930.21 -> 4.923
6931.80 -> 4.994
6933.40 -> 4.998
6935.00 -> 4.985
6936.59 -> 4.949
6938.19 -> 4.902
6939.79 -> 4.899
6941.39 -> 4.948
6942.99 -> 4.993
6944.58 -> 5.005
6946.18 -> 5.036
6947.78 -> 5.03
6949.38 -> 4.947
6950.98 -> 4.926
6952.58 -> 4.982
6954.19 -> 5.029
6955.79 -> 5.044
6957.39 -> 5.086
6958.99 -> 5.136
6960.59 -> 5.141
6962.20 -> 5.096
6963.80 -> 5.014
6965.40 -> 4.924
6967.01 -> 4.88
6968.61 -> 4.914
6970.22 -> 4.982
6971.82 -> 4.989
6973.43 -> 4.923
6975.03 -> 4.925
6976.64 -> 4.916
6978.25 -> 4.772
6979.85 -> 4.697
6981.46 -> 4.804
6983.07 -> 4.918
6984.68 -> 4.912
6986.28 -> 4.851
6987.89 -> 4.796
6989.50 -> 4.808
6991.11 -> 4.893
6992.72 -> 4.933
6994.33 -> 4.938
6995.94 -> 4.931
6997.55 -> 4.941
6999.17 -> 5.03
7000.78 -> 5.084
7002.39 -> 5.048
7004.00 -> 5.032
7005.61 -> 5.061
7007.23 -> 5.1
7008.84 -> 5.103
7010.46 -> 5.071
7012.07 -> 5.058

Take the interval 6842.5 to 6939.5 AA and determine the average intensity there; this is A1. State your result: 4.69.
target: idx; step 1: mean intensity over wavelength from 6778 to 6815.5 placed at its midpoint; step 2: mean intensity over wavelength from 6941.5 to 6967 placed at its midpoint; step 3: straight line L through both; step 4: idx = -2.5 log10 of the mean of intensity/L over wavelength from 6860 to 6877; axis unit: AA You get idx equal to 0.07 mag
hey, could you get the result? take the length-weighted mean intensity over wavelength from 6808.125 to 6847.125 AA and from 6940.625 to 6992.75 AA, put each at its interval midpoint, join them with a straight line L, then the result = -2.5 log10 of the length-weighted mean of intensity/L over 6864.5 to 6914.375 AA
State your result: 0.034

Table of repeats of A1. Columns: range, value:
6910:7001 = 4.9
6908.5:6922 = 4.66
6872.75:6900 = 4.69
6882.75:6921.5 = 4.68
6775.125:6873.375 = 4.71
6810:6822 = 4.66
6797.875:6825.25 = 4.71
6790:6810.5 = 4.74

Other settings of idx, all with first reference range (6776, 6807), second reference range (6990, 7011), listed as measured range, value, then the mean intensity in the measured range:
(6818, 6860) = 0.03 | 4.7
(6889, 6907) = 0.05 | 4.69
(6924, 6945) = 0.00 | 4.92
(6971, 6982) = 0.03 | 4.86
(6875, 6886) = 0.05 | 4.67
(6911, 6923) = 0.06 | 4.64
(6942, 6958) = -0.01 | 5.01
